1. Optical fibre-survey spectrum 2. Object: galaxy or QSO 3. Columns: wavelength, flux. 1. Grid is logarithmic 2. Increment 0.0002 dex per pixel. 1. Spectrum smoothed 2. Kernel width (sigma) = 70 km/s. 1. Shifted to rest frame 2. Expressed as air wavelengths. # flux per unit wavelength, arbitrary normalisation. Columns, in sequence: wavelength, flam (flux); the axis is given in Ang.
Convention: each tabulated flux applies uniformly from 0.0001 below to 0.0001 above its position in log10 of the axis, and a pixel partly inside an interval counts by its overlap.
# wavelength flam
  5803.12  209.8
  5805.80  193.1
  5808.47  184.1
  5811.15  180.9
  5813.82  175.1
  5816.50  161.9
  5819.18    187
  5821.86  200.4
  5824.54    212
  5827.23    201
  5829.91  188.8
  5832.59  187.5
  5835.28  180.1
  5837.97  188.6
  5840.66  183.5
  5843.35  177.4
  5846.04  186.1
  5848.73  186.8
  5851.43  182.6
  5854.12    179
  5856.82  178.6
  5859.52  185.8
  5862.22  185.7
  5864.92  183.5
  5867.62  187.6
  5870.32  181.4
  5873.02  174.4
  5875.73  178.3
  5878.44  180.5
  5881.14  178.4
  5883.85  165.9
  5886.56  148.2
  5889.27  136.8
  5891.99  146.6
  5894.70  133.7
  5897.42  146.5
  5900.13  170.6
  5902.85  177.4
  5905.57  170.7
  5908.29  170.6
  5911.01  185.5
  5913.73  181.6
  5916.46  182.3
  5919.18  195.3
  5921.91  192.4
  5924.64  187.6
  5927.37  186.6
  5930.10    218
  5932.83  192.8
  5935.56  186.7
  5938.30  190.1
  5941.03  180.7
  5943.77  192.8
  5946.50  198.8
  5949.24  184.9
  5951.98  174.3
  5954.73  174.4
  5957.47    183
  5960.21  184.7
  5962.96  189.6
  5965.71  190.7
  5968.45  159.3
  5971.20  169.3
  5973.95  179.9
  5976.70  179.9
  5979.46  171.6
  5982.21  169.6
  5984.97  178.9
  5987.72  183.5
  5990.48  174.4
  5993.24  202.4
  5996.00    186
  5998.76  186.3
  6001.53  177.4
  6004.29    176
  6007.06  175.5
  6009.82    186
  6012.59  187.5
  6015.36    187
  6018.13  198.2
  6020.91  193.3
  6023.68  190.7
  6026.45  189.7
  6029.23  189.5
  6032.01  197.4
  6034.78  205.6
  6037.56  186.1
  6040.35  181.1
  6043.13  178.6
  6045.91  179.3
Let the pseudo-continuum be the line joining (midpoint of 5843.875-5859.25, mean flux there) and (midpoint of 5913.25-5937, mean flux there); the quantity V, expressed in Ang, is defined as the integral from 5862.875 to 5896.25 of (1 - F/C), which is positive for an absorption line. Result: 3.5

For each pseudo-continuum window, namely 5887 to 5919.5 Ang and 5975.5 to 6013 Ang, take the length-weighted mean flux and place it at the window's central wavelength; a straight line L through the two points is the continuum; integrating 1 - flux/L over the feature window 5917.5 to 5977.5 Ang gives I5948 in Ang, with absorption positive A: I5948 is -4.7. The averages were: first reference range 165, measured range 186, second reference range 181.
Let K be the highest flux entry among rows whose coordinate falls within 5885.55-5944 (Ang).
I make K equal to 218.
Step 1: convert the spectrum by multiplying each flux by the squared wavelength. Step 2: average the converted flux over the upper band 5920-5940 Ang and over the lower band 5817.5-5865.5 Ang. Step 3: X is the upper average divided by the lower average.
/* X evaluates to 1.1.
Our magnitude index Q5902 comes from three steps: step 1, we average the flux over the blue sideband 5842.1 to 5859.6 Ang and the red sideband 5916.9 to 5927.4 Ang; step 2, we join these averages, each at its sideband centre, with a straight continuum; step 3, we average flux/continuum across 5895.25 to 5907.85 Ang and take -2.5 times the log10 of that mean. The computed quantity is 0.14 mag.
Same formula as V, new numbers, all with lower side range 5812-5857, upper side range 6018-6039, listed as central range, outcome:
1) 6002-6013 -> 0.7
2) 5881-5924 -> 4.7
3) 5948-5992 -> 3.0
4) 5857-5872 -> 0.2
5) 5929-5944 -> -0.3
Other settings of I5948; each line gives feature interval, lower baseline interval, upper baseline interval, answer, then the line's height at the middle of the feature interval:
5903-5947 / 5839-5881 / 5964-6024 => -1.4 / 182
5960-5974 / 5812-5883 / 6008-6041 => 0.8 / 189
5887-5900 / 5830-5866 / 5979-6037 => 2.8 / 184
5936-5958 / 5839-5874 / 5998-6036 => 0.1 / 186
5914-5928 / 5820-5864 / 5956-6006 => -0.4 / 183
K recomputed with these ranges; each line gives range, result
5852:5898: 187.6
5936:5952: 198.8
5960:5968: 190.7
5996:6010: 186.3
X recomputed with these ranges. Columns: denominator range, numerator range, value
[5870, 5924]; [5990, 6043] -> 1.15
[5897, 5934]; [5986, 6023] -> 1.04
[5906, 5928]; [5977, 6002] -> 1.01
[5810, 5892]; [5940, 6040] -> 1.07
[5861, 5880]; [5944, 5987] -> 1.02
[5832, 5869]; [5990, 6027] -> 1.07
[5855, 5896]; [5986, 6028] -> 1.15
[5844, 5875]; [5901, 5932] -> 1.04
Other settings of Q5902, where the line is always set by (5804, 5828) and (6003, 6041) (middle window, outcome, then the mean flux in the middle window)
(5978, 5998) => 0.046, 181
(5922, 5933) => -0.042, 196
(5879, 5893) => 0.200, 157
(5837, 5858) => 0.034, 183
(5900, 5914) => 0.075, 176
